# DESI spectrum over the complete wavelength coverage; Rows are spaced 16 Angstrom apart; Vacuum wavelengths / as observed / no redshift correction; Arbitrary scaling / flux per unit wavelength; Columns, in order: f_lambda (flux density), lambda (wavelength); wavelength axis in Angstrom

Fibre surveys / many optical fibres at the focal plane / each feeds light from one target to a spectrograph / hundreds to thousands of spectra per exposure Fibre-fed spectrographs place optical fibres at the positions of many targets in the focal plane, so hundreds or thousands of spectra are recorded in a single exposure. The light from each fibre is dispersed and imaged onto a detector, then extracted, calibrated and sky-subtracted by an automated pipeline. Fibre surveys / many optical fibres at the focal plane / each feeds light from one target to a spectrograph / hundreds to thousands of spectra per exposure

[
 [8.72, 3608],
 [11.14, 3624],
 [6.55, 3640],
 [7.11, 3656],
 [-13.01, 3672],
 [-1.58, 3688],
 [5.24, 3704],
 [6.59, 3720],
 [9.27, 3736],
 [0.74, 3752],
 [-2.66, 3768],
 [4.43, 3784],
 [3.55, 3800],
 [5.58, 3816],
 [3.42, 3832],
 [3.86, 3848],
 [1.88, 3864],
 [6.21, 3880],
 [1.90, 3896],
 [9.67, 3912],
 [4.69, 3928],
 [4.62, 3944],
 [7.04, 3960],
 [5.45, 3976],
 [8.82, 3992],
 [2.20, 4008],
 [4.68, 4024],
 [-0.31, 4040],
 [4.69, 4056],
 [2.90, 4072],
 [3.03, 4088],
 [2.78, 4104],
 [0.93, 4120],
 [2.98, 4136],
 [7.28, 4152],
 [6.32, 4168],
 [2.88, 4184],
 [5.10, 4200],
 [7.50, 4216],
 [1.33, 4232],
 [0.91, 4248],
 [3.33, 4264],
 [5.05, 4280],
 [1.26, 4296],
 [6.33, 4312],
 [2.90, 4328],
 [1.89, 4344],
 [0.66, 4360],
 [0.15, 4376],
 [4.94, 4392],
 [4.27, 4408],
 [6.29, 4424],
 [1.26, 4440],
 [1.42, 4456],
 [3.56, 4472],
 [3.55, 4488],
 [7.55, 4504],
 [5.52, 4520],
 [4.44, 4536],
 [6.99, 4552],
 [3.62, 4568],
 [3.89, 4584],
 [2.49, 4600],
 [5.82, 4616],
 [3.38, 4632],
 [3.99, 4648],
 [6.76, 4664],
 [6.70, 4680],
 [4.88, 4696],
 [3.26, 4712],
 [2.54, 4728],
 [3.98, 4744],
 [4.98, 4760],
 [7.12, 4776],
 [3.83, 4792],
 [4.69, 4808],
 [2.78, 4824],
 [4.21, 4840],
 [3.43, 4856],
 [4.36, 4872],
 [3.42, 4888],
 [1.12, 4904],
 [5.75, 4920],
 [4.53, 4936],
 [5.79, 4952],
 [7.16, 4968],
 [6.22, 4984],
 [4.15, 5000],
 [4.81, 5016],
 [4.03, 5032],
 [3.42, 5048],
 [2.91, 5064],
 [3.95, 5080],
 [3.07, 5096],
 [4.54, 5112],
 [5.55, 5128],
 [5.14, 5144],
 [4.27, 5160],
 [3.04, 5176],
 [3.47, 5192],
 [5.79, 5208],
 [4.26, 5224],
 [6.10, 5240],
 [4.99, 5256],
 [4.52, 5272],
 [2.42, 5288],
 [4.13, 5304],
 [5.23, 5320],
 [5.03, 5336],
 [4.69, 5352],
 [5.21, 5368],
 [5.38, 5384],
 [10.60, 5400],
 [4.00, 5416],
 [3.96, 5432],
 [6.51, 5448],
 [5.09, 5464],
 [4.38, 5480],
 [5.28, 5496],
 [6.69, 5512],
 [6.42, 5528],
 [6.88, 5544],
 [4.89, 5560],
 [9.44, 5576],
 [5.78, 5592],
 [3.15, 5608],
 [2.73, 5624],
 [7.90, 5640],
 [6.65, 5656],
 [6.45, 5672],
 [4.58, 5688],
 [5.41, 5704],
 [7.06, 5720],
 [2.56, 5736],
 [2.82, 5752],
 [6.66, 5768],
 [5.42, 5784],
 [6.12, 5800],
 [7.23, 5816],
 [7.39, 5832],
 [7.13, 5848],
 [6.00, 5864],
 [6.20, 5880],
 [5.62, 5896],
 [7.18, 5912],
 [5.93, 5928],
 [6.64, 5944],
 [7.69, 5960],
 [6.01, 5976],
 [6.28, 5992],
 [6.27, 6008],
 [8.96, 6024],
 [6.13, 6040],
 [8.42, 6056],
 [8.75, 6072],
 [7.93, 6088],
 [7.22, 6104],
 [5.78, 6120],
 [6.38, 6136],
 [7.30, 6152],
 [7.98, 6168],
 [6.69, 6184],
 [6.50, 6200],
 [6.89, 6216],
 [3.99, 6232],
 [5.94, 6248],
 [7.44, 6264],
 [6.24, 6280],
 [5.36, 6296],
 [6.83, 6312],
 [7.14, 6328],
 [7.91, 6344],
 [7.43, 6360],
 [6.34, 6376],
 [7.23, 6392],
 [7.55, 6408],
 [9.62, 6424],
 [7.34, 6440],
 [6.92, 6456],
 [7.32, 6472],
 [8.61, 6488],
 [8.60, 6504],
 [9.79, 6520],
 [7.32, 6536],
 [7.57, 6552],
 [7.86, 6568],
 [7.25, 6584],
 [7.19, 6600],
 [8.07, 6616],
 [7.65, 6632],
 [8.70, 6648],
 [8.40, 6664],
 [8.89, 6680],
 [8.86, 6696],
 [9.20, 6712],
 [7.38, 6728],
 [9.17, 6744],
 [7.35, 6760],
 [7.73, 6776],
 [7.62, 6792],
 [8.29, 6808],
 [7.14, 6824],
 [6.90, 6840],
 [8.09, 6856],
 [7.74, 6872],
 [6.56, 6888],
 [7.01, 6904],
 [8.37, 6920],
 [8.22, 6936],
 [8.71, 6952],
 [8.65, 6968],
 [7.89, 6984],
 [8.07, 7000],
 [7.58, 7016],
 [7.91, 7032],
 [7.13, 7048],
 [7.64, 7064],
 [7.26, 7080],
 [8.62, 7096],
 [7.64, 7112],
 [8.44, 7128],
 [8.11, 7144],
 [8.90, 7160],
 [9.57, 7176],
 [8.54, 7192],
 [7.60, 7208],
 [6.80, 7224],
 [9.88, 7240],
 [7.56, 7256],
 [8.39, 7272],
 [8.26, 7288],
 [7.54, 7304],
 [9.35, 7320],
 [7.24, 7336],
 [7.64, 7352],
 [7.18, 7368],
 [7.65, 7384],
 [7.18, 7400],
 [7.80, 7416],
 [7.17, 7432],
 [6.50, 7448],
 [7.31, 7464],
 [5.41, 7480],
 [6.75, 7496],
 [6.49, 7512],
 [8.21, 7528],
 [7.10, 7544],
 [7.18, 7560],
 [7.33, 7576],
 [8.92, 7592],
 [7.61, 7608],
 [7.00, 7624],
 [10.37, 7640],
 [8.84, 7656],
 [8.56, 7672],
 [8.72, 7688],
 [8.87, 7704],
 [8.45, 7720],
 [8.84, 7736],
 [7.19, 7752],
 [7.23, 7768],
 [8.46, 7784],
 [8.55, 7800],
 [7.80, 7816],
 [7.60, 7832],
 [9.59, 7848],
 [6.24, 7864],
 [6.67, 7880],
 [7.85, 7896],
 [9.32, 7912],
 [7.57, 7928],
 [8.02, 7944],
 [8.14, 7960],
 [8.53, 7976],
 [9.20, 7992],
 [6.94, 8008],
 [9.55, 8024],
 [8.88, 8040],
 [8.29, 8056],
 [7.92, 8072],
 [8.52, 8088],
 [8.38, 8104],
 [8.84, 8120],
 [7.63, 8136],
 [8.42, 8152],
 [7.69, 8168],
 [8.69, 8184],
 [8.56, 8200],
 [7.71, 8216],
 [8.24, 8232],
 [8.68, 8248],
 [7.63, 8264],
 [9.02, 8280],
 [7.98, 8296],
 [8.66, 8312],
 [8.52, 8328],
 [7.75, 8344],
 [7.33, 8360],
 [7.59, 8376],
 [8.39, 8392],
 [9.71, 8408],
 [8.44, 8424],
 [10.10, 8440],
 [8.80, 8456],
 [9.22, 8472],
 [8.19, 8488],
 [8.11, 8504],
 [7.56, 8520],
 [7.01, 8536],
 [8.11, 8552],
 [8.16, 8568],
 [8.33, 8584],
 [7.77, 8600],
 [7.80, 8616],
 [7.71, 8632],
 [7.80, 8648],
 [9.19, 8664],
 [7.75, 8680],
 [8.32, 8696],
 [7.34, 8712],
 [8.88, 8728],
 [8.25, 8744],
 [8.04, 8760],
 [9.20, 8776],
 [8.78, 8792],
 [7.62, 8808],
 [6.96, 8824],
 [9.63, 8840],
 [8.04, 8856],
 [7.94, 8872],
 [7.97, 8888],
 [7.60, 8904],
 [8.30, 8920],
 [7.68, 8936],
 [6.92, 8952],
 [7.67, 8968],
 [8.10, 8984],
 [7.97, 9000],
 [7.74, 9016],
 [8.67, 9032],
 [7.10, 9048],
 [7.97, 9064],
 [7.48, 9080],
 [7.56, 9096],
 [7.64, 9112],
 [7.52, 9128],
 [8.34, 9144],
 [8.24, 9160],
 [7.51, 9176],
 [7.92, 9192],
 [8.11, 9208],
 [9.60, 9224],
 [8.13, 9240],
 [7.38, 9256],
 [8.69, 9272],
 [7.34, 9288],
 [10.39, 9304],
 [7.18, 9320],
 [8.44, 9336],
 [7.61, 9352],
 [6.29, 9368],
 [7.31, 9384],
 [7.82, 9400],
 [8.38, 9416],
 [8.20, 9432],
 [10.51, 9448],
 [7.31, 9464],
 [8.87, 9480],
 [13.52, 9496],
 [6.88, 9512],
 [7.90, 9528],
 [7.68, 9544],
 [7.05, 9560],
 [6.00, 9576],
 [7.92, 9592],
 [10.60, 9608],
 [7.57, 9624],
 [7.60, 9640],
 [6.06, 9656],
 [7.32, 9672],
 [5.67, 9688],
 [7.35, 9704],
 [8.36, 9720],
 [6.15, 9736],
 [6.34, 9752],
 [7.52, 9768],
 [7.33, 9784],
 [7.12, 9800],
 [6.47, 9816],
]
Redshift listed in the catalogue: 0.447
